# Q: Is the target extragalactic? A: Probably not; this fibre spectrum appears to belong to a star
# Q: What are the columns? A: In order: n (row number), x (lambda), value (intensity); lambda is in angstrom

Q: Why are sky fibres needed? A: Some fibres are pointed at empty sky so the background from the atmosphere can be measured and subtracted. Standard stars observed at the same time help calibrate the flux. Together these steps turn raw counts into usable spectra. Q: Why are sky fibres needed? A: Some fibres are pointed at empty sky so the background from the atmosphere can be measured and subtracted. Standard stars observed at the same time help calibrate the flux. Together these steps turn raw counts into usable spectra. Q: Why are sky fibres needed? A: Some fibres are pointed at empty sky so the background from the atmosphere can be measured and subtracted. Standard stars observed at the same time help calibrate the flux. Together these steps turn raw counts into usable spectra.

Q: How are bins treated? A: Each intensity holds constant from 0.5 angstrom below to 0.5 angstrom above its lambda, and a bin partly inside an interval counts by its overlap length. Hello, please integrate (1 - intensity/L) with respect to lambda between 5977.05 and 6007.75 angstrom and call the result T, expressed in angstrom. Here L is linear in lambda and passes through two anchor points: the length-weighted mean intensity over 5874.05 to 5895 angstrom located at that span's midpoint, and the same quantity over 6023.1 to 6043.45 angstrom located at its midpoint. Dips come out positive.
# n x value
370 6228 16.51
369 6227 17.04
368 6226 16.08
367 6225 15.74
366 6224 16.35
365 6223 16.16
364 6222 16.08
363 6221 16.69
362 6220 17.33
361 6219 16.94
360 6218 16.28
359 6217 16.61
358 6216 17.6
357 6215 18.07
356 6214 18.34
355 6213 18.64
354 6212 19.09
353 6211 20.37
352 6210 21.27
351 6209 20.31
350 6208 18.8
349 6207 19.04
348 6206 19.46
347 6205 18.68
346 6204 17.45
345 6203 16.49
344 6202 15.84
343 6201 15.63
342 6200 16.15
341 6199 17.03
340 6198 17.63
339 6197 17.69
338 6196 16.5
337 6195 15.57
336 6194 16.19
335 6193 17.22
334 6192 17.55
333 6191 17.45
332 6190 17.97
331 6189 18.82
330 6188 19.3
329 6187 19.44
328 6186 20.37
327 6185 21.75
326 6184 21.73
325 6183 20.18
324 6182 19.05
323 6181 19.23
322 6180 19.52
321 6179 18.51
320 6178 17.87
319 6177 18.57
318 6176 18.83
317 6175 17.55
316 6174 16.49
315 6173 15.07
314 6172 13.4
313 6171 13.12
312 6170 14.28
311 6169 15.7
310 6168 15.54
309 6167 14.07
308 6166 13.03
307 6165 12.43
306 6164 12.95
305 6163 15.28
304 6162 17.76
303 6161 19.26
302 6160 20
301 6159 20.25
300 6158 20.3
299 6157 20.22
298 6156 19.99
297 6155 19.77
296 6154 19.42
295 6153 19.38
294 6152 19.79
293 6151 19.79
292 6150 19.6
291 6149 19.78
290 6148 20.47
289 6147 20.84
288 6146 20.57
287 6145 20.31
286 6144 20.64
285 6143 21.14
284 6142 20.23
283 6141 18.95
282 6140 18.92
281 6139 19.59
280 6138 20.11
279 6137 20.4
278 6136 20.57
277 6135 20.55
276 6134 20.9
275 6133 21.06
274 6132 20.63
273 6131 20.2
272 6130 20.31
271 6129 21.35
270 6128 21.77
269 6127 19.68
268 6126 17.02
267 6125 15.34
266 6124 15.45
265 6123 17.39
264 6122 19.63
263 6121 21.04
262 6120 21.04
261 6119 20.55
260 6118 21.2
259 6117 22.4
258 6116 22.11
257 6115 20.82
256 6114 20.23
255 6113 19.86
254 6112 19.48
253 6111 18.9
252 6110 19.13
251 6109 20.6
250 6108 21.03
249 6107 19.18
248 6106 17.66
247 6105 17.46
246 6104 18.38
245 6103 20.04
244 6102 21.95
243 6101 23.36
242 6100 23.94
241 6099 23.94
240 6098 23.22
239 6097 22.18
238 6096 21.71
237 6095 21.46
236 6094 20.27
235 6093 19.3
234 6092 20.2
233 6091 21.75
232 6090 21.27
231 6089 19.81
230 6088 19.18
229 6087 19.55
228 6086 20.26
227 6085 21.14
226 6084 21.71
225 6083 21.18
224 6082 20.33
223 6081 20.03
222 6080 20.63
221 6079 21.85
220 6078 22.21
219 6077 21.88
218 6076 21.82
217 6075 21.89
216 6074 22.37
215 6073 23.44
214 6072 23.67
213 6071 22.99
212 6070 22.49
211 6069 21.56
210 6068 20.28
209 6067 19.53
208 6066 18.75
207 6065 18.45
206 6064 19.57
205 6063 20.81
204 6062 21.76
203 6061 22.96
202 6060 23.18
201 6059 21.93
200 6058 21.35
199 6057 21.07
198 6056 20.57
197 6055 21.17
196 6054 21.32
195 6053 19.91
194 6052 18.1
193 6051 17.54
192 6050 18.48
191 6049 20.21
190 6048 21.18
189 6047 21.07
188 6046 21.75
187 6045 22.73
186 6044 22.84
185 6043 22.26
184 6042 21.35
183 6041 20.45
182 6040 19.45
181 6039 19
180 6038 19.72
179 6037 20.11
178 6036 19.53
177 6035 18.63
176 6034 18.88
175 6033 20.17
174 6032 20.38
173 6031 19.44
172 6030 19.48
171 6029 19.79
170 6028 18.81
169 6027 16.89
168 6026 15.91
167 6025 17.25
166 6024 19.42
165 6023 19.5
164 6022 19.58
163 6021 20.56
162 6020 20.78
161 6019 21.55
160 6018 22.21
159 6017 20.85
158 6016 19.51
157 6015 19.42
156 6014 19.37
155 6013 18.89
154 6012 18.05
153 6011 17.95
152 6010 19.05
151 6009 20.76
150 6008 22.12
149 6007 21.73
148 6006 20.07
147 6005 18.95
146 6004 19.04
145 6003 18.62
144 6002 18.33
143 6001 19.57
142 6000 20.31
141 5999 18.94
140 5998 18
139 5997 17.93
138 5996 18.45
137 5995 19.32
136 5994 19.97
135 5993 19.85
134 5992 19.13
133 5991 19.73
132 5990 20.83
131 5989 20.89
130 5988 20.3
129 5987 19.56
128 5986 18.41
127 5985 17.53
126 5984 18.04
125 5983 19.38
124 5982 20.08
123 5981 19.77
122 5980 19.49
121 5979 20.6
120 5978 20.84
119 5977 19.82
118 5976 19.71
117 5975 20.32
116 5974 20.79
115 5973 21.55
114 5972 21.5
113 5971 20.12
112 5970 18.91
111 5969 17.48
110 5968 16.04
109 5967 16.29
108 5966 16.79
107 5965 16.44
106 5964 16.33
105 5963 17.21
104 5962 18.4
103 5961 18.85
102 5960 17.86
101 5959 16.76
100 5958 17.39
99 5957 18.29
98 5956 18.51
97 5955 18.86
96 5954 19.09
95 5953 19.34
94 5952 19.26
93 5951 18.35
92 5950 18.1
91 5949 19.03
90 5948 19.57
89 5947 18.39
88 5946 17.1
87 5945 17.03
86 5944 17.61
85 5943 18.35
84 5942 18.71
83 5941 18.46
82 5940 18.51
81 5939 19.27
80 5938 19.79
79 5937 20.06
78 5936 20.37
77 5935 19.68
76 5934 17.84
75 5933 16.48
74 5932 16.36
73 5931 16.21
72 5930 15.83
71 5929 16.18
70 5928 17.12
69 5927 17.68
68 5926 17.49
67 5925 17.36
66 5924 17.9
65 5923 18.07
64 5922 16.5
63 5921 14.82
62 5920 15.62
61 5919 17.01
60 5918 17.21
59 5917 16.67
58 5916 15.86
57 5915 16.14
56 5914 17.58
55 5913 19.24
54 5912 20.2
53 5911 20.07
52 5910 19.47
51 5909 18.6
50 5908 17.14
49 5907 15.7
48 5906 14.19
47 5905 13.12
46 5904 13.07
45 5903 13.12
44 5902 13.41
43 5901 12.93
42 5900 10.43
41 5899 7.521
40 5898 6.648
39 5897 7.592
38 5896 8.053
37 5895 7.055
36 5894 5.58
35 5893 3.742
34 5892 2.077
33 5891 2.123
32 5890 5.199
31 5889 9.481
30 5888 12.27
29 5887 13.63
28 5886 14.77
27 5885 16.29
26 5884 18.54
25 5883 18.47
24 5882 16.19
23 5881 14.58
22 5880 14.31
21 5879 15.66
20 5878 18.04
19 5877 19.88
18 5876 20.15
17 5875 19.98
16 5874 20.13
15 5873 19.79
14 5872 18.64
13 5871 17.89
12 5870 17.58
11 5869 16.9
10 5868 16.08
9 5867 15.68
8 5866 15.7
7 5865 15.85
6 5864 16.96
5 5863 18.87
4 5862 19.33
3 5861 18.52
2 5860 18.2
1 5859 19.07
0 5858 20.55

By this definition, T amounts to -3.3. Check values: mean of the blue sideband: 13.1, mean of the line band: 19.5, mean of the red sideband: 19.3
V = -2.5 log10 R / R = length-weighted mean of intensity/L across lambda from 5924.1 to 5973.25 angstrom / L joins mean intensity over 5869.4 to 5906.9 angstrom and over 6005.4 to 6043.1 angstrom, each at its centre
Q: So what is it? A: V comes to -0.14 mag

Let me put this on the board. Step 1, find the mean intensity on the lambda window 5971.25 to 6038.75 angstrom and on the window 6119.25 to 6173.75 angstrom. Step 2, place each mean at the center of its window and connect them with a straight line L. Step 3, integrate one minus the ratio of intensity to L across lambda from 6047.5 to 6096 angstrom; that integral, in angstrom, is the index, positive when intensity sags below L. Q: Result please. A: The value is -4.5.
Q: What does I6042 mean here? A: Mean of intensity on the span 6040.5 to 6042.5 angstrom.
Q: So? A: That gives 20.9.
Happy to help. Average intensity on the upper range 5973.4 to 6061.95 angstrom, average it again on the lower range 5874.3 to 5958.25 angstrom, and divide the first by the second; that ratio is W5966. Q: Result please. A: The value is 1.27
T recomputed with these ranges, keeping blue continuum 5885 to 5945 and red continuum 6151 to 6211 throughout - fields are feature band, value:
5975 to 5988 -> -3.33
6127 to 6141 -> -2.55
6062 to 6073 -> -2.97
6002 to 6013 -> -2.59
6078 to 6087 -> -2.27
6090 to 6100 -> -2.88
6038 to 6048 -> -3.02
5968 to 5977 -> -2.56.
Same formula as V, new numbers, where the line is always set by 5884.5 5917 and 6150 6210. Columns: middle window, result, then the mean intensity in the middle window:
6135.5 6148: -0.18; 20.2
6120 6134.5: -0.16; 19.5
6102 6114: -0.18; 19.4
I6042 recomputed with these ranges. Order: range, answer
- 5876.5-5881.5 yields 16.5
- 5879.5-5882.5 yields 15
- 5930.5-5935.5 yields 17.3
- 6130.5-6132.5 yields 20.4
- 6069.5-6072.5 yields 23.1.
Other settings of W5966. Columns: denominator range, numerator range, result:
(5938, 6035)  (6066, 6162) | 1.07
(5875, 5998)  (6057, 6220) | 1.16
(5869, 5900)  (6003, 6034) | 1.49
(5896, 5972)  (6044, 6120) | 1.24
